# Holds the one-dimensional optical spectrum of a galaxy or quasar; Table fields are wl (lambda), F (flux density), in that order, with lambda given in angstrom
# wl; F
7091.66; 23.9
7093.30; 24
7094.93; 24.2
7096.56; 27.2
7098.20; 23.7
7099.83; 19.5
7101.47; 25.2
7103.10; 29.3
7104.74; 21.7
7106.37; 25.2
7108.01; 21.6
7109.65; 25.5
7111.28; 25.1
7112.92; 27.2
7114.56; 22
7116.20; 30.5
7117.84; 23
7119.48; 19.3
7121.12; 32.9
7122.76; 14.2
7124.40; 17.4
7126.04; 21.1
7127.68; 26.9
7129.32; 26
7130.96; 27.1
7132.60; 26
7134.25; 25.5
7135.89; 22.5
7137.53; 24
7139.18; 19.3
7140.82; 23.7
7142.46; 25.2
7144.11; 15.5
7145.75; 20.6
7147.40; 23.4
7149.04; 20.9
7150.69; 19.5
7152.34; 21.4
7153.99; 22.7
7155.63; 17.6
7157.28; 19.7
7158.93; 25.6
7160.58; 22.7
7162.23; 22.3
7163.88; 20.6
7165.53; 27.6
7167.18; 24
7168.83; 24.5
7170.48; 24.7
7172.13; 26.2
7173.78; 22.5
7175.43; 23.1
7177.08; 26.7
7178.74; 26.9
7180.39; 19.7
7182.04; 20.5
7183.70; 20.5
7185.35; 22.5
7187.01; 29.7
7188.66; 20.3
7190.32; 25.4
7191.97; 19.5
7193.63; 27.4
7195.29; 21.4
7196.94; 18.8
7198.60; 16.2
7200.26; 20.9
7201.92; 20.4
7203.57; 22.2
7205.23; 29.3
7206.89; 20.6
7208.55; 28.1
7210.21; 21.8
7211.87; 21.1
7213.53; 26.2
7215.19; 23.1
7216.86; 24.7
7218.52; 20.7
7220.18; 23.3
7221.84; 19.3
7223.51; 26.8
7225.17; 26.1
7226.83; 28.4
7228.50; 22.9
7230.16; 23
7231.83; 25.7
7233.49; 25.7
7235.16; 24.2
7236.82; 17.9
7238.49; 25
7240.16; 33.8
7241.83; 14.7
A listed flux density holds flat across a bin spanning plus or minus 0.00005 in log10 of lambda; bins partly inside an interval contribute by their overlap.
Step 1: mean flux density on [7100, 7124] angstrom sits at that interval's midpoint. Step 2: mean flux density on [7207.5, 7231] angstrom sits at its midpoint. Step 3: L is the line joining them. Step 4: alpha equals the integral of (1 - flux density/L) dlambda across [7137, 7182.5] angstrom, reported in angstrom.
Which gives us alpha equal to 2.90 angstrom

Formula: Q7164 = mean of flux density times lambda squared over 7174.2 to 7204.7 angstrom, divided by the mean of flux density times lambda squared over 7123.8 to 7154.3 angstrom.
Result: 1.0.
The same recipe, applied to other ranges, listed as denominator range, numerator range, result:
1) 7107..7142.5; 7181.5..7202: 0.93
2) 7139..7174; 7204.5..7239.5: 1.10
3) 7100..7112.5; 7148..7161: 0.88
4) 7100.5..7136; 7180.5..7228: 0.97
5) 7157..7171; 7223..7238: 1.06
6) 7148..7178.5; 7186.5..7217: 1.01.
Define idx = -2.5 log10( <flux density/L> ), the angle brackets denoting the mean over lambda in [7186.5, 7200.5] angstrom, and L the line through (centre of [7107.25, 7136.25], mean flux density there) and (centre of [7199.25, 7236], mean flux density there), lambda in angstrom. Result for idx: 0.09 mag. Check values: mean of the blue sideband 24.1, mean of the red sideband 23.8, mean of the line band 22.1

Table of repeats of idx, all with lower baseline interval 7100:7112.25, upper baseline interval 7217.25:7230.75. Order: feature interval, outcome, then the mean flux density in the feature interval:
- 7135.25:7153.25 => 0.137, 21.4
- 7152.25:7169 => 0.076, 22.6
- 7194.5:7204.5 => 0.194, 20.1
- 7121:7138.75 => 0.041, 23.5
